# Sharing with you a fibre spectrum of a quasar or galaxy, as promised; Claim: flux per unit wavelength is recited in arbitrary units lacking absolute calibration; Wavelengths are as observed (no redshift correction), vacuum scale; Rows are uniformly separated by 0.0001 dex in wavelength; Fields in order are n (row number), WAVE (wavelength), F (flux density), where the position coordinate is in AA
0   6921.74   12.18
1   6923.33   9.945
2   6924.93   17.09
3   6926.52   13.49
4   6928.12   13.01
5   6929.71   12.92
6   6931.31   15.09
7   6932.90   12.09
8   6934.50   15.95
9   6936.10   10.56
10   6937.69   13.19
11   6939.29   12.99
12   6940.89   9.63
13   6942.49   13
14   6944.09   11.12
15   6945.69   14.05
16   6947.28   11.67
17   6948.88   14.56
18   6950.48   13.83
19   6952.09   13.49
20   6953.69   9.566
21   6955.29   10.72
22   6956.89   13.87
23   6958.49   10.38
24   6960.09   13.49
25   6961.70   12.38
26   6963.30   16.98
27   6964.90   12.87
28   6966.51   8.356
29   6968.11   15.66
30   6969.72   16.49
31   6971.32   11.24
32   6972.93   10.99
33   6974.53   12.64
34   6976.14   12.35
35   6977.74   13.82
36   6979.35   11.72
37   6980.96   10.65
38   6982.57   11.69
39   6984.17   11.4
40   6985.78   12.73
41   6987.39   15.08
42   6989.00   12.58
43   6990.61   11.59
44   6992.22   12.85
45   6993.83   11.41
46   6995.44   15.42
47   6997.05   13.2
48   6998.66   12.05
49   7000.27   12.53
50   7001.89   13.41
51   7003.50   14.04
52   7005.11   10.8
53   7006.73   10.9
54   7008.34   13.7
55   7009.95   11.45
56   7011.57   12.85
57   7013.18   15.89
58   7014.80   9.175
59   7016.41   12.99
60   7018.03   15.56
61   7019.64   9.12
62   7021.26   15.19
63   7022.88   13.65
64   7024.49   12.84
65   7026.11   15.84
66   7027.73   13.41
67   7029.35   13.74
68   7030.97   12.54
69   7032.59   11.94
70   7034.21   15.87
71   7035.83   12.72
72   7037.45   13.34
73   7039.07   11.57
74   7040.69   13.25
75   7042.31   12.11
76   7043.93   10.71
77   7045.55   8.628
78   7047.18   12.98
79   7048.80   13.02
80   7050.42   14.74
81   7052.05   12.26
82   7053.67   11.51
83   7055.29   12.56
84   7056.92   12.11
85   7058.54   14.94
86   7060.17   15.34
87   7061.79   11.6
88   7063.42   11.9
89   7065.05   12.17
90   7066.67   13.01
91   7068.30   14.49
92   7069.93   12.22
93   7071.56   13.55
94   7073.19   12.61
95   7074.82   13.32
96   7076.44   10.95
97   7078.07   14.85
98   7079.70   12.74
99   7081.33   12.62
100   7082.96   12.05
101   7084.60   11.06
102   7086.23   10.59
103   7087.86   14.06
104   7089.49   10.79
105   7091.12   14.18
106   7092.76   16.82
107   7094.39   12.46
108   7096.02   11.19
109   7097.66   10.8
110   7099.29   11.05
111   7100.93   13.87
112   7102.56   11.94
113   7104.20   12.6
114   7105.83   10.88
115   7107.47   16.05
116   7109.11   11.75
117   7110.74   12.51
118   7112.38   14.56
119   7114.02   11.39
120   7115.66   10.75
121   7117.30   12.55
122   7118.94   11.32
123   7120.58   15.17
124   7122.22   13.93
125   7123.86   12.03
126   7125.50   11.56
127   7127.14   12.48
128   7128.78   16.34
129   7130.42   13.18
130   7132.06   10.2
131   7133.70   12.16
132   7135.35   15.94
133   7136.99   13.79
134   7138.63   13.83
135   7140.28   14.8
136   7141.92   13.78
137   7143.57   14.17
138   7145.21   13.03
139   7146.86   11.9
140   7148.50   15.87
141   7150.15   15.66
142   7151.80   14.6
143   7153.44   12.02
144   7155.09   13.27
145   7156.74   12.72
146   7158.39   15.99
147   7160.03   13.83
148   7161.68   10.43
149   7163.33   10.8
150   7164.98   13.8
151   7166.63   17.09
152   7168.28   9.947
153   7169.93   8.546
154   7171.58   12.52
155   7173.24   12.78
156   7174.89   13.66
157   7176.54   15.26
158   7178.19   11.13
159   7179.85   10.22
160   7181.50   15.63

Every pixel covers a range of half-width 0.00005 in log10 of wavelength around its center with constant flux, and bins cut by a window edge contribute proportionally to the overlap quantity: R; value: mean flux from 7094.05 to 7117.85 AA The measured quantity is 12.3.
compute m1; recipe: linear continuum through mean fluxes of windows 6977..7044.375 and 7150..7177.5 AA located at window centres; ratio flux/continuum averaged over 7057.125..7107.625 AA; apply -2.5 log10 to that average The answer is 0.014 mag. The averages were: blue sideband 12.8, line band 12.7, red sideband 13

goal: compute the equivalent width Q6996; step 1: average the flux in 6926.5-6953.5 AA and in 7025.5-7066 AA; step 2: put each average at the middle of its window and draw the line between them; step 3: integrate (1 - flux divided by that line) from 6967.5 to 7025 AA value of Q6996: 0.4 AA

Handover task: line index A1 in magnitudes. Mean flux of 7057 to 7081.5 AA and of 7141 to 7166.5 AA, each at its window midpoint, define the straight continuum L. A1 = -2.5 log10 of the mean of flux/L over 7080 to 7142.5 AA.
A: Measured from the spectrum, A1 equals 0.042 mag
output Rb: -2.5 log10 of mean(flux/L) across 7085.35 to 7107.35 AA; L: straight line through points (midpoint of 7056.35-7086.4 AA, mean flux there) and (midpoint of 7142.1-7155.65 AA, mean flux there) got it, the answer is 0.05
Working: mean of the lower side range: 12.8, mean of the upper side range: 13.8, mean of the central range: 12.5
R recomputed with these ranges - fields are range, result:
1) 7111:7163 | 13.3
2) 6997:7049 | 12.7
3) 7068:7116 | 12.6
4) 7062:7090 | 12.5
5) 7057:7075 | 13.1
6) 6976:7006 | 12.6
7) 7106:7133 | 12.8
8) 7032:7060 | 12.7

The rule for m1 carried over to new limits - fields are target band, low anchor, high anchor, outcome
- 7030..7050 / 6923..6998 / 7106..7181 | 0.04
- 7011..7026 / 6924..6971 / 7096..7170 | -0.01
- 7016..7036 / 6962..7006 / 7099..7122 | -0.07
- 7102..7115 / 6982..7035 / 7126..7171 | 0.04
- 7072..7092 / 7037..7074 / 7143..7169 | 0.03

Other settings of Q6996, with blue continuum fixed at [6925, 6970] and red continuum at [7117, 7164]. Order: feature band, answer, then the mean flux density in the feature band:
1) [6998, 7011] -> 0.7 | 12.4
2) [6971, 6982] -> 0.9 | 11.9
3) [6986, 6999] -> 0.0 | 13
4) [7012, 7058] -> 1.0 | 12.8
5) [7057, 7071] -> 0.0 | 13.2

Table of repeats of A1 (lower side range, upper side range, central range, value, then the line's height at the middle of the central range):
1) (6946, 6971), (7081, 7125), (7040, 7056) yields 0.05 mag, 12.7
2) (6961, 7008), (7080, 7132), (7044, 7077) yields 0.00 mag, 12.7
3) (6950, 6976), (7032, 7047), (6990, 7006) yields -0.02 mag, 12.5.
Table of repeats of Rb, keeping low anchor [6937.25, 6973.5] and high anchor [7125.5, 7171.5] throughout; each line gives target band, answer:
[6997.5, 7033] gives -0.005 mag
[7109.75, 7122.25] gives 0.042 mag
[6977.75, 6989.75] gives 0.032 mag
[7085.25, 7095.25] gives -0.002 mag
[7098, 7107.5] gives 0.066 mag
